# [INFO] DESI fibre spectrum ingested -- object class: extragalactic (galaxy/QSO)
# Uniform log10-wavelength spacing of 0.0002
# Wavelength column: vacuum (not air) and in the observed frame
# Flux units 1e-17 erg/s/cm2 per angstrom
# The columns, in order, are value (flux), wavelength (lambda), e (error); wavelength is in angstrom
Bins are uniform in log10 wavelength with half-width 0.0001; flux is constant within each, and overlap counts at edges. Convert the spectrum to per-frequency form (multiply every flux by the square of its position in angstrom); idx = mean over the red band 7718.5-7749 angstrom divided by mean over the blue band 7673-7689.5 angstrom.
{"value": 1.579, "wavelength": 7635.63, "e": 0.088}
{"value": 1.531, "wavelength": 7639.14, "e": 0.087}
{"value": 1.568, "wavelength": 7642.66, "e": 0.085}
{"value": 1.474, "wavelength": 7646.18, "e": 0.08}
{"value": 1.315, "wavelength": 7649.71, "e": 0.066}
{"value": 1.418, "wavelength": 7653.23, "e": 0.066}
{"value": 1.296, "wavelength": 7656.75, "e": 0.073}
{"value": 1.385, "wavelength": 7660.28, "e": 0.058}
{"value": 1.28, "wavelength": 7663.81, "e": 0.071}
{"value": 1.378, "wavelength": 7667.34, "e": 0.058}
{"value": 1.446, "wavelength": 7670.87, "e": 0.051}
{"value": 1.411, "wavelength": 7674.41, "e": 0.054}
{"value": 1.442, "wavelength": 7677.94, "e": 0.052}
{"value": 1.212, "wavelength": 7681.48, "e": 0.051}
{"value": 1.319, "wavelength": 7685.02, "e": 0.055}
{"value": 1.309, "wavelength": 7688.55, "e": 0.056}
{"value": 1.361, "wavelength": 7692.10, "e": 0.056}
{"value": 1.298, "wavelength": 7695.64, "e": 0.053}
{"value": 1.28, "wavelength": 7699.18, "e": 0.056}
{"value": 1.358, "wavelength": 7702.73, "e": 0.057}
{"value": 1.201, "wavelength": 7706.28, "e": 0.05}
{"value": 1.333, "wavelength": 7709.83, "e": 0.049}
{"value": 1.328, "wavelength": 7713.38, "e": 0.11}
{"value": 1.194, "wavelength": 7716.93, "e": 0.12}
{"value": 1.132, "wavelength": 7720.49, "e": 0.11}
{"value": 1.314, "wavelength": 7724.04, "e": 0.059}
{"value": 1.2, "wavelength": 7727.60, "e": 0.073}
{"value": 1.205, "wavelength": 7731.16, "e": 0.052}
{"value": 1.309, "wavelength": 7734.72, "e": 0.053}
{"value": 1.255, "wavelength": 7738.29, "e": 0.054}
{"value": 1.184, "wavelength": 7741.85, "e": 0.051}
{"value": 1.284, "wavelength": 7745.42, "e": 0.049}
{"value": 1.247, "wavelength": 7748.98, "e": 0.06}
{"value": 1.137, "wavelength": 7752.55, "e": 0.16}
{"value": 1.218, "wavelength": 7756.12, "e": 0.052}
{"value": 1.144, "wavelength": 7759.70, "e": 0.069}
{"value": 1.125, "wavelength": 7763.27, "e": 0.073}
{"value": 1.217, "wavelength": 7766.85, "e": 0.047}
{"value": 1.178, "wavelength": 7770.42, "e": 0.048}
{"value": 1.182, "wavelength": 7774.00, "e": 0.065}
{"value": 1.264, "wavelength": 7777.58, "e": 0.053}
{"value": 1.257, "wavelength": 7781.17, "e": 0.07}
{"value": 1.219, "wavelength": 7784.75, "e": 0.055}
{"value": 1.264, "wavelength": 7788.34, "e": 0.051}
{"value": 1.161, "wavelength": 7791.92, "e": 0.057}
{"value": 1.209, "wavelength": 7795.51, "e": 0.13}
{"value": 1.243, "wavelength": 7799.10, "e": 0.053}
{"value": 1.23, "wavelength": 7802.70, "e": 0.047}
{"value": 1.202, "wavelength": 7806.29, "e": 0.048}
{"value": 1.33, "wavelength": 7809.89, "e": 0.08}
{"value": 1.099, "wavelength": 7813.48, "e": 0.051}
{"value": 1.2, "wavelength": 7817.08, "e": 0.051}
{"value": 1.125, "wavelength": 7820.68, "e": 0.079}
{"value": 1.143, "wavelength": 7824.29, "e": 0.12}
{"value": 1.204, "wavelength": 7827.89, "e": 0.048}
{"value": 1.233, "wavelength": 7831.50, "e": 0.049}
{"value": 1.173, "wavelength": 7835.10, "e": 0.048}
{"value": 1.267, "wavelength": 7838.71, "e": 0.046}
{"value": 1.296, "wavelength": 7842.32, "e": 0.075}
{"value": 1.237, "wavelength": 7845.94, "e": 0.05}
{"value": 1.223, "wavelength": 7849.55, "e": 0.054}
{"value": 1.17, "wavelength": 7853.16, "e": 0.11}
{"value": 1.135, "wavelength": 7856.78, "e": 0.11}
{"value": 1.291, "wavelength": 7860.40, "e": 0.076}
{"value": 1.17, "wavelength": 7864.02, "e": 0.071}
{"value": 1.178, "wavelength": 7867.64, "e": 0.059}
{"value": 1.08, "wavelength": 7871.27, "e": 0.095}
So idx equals 0.94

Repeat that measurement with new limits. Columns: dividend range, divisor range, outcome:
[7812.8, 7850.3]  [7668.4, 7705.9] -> 0.93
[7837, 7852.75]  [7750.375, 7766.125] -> 1.10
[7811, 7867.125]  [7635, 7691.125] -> 0.90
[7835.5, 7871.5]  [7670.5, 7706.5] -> 0.95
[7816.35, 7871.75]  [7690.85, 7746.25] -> 0.98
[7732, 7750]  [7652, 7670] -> 0.95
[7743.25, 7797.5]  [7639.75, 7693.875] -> 0.90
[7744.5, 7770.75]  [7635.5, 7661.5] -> 0.85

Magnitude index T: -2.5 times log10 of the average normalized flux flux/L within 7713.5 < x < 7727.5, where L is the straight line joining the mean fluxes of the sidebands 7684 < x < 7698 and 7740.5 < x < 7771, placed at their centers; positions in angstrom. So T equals 0.03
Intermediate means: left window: 1.32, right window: 1.19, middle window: 1.23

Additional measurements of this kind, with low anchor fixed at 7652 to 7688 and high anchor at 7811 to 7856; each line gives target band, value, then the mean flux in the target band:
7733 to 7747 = 0.03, 1.26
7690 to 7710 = 0.02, 1.3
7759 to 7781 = 0.06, 1.19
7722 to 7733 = 0.05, 1.24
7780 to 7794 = 0.02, 1.22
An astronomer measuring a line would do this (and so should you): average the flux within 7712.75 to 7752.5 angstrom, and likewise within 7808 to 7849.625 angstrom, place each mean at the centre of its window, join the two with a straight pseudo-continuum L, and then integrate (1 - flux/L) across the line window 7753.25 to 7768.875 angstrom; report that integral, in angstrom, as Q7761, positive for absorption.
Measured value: 0.7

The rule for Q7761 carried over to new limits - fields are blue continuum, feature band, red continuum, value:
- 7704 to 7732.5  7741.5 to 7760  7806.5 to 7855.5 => 0.34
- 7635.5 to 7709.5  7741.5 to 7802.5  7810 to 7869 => 2.85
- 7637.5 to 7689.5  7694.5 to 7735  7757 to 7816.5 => 1.60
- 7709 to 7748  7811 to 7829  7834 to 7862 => 1.04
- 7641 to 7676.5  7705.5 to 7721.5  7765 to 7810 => 0.95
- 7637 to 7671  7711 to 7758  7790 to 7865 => 2.97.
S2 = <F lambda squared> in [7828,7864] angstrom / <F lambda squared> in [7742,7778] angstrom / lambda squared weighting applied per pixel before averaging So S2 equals 1.04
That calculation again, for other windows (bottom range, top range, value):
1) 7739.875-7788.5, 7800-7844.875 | 1.02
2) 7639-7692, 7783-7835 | 0.91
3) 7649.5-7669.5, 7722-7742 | 0.94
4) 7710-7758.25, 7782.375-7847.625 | 1.00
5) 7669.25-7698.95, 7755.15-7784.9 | 0.91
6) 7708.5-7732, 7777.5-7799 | 1.00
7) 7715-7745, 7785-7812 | 1.02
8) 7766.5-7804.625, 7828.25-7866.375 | 1.01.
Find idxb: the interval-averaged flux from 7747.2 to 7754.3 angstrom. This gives 1.19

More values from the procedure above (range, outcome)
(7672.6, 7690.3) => 1.34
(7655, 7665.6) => 1.32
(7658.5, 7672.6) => 1.37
